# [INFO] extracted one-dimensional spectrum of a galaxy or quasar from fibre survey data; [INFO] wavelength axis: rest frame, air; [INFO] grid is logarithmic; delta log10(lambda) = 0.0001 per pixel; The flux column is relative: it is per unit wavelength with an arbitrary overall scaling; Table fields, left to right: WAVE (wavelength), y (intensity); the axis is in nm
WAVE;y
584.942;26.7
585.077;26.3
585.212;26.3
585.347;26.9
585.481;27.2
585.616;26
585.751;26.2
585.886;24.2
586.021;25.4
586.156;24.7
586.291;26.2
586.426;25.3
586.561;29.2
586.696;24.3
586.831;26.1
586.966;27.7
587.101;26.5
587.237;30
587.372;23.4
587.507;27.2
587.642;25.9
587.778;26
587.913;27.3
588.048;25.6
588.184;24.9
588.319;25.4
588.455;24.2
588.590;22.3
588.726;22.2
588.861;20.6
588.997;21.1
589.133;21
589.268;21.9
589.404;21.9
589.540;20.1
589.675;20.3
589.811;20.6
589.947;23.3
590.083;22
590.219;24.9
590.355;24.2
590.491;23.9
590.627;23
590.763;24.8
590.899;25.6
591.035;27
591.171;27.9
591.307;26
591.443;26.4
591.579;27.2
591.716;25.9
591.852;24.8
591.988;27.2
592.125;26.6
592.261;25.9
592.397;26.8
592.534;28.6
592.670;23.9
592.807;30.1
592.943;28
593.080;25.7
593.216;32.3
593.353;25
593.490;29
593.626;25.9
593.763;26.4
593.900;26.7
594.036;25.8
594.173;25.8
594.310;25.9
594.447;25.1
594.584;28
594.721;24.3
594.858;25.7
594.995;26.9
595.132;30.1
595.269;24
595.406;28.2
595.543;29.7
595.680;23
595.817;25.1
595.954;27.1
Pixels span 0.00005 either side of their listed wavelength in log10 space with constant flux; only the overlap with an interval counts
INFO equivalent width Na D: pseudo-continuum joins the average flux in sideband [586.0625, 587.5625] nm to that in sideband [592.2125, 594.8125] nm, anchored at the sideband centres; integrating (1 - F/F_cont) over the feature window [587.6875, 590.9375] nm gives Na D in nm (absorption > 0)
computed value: 0.41 nm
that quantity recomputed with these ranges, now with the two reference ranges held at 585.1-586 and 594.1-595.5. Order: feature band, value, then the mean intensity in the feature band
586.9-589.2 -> 0.124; 24.8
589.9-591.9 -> 0.088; 25.1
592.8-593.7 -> -0.050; 27.9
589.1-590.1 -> 0.186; 21.4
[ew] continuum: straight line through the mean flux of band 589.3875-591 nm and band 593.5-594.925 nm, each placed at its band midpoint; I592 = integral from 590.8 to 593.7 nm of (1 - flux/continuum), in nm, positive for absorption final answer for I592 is -0.277 nm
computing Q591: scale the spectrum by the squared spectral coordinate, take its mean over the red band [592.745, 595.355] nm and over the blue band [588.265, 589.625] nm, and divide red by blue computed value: 1.24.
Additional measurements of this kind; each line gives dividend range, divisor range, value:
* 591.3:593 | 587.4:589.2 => 1.12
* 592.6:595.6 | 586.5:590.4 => 1.14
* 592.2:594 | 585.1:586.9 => 1.07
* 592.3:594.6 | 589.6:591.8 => 1.11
